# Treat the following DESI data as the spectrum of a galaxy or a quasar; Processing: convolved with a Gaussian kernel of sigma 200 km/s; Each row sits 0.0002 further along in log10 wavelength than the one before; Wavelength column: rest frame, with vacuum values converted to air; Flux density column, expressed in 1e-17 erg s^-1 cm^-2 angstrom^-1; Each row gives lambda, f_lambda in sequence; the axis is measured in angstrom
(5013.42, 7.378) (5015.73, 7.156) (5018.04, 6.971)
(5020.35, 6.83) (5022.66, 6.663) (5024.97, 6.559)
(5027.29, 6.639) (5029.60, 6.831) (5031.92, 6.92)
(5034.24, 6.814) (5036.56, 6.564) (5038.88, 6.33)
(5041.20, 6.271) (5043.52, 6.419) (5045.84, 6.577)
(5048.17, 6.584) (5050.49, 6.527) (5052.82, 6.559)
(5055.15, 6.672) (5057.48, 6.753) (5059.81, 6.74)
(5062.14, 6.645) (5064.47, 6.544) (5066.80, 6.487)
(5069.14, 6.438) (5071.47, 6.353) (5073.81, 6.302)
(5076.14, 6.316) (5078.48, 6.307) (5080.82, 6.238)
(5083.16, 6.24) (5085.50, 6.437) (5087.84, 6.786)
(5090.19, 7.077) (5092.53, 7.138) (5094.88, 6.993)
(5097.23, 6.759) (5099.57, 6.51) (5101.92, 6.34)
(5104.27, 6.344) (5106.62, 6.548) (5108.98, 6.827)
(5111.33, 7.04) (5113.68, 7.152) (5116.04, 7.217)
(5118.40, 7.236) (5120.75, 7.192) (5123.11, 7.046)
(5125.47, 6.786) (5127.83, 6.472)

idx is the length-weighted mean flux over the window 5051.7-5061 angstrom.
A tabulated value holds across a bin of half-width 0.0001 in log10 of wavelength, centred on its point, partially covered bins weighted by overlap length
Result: 6.68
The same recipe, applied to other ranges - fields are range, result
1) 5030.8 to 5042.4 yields 6.58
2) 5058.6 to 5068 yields 6.6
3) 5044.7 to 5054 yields 6.56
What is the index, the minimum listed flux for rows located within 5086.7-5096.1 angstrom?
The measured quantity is 6.786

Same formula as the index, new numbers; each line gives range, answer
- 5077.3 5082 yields 6.238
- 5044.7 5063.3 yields 6.527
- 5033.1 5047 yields 6.271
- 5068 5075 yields 6.302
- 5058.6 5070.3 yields 6.438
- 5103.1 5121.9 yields 6.344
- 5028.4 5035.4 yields 6.814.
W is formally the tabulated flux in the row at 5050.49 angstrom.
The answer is 6.527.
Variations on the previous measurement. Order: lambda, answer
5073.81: 6.302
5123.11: 7.046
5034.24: 6.814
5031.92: 6.92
